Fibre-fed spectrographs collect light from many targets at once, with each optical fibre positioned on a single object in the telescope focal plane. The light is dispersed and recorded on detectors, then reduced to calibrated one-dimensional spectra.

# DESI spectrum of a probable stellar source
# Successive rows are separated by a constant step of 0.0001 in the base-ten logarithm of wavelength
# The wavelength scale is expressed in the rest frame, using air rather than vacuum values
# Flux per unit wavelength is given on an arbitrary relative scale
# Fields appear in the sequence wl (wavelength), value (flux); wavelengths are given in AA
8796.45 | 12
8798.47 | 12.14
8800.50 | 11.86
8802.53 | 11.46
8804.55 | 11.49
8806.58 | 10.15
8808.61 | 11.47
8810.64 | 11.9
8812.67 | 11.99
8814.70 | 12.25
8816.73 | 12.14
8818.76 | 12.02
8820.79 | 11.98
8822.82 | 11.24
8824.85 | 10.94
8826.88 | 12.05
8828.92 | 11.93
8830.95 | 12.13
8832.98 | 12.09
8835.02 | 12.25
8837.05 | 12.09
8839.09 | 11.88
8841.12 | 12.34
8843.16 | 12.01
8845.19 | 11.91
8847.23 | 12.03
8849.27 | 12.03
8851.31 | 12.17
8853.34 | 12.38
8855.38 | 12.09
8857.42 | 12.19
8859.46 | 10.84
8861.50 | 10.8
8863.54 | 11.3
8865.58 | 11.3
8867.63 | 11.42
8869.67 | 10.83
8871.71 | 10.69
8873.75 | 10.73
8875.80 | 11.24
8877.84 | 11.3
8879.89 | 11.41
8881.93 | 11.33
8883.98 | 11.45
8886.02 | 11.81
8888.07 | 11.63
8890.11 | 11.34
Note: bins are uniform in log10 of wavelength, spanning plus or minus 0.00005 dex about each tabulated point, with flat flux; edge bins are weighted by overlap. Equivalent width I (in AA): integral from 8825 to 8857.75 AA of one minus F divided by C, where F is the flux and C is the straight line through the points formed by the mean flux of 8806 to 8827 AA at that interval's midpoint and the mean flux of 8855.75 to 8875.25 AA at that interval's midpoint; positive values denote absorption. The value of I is -1.90 AA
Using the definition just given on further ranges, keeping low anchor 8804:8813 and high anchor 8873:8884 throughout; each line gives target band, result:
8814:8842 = -1.6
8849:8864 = -0.6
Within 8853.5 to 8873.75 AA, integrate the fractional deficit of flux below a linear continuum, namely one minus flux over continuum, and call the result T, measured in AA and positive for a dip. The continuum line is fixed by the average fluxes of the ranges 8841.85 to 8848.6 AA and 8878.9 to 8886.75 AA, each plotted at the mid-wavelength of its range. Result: 0.8 AA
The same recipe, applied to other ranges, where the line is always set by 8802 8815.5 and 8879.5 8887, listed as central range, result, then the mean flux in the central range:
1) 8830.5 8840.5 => -0.5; 12.1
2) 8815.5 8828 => -0.2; 11.7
